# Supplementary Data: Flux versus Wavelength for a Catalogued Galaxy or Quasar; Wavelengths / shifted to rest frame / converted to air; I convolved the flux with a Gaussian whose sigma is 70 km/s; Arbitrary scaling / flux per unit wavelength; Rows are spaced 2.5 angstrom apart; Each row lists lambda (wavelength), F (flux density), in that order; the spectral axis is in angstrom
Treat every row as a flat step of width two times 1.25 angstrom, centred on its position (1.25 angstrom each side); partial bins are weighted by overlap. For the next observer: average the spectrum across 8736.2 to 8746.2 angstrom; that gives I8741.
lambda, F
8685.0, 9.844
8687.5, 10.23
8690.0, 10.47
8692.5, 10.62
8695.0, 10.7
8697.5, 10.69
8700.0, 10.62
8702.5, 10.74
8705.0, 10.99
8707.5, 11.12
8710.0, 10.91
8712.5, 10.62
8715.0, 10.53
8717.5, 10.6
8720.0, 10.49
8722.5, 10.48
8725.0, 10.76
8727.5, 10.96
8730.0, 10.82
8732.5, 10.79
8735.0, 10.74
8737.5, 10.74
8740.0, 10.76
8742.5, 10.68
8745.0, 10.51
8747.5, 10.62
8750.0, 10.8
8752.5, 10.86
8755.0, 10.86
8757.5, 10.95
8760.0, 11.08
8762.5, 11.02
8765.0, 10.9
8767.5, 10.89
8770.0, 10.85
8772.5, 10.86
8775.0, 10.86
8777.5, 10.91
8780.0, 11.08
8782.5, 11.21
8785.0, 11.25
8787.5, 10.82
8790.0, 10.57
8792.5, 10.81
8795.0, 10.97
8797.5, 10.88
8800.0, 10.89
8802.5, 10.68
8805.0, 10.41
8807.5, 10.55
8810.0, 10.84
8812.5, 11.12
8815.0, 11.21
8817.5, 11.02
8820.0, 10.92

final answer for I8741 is 10.7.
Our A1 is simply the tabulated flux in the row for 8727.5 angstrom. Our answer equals 10.96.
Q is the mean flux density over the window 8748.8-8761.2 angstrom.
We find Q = 10.9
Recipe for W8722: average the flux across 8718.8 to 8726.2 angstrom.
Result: 10.6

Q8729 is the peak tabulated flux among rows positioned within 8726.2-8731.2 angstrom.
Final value 10.96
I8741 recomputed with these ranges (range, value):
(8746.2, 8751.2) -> 10.7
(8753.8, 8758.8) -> 10.9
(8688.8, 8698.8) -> 10.6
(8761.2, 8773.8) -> 10.9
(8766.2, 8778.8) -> 10.9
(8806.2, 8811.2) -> 10.7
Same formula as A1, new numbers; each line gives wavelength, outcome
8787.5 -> 10.82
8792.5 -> 10.81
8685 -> 9.844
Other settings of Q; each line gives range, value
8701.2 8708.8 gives 10.9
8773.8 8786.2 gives 11.1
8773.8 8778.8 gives 10.9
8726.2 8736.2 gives 10.8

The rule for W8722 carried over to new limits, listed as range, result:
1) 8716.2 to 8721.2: 10.5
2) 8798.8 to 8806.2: 10.7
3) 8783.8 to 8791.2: 10.9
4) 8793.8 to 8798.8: 10.9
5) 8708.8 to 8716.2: 10.7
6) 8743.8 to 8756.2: 10.7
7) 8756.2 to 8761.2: 11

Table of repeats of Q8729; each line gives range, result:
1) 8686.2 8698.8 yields 10.7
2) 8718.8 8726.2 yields 10.76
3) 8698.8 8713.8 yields 11.12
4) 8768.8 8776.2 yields 10.86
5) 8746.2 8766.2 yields 11.08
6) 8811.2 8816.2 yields 11.21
